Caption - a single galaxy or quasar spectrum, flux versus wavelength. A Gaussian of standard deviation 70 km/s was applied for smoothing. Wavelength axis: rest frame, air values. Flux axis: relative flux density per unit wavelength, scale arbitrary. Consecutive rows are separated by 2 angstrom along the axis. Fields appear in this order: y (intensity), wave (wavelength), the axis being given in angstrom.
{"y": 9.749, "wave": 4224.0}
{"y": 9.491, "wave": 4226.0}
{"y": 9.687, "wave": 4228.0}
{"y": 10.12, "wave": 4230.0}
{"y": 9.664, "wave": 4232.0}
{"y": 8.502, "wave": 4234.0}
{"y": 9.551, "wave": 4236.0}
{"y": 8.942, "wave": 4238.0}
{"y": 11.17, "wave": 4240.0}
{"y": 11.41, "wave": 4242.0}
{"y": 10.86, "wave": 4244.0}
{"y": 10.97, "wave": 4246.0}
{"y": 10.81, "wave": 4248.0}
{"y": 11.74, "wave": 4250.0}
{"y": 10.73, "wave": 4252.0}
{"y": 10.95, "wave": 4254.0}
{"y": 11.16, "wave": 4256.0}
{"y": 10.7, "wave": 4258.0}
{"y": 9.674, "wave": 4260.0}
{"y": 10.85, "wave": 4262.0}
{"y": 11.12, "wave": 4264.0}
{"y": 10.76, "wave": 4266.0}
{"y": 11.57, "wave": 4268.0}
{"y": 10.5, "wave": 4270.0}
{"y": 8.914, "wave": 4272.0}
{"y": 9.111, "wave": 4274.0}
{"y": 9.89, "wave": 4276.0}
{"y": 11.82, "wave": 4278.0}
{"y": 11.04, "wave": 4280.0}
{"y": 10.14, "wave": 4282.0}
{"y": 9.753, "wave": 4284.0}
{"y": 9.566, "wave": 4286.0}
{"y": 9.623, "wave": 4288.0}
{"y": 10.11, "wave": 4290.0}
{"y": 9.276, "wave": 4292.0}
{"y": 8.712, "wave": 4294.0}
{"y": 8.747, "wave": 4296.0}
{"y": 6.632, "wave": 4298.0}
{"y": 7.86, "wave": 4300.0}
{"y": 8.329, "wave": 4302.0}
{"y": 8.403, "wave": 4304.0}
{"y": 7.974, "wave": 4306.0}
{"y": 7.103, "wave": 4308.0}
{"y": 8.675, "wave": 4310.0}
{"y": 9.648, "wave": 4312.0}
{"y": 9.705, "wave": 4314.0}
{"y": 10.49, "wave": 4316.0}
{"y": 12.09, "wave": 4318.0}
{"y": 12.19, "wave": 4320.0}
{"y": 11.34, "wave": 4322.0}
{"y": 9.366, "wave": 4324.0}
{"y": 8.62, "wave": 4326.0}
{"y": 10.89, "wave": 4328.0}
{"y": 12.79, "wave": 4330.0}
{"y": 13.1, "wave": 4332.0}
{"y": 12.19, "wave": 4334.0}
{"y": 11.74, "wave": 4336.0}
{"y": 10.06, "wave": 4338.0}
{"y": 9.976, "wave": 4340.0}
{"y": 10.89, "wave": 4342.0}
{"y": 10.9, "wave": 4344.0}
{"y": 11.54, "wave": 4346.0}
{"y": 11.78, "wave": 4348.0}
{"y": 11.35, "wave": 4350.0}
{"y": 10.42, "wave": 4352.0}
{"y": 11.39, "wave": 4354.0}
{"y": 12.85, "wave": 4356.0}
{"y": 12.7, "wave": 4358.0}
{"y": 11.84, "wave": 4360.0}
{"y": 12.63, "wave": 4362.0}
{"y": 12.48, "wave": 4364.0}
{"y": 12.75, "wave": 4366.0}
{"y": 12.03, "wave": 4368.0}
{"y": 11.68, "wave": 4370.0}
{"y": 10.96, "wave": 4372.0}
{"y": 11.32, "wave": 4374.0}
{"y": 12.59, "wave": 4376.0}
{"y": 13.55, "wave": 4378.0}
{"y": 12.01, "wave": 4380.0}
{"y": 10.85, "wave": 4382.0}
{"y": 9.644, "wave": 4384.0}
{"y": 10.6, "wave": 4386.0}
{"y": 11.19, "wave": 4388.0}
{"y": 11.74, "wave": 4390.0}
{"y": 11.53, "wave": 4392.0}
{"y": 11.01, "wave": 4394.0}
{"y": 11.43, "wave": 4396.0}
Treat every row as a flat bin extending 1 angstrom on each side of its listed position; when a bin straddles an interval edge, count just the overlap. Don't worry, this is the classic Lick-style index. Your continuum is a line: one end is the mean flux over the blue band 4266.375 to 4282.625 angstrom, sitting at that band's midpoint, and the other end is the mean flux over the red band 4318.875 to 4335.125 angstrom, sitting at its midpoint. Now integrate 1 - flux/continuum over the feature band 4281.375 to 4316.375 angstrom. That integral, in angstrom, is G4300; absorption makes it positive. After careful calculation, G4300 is 6.2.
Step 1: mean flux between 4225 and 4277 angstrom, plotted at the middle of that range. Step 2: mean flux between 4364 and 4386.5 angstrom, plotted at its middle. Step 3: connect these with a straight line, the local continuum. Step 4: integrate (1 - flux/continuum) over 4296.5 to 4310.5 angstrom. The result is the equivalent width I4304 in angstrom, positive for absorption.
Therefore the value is 3.92 angstrom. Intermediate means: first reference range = 10.3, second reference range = 11.7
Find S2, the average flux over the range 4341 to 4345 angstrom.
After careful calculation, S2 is 10.9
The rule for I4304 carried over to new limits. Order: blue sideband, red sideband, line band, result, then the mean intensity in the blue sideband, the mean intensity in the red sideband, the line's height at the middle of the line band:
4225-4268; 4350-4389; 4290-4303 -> 3.0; 10.4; 11.8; 11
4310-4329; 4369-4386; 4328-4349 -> -1.4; 10.4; 11.5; 10.8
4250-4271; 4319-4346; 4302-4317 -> 3.0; 10.8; 11.1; 11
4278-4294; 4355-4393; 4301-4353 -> 2.0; 9.97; 11.8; 10.8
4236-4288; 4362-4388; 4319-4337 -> -0.2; 10.5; 11.7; 11.2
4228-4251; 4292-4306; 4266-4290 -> -3.4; 10.3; 8.19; 8.94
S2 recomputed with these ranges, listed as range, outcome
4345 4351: 11.6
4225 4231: 9.77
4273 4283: 10.4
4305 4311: 7.92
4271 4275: 9.01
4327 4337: 12.1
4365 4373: 11.9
